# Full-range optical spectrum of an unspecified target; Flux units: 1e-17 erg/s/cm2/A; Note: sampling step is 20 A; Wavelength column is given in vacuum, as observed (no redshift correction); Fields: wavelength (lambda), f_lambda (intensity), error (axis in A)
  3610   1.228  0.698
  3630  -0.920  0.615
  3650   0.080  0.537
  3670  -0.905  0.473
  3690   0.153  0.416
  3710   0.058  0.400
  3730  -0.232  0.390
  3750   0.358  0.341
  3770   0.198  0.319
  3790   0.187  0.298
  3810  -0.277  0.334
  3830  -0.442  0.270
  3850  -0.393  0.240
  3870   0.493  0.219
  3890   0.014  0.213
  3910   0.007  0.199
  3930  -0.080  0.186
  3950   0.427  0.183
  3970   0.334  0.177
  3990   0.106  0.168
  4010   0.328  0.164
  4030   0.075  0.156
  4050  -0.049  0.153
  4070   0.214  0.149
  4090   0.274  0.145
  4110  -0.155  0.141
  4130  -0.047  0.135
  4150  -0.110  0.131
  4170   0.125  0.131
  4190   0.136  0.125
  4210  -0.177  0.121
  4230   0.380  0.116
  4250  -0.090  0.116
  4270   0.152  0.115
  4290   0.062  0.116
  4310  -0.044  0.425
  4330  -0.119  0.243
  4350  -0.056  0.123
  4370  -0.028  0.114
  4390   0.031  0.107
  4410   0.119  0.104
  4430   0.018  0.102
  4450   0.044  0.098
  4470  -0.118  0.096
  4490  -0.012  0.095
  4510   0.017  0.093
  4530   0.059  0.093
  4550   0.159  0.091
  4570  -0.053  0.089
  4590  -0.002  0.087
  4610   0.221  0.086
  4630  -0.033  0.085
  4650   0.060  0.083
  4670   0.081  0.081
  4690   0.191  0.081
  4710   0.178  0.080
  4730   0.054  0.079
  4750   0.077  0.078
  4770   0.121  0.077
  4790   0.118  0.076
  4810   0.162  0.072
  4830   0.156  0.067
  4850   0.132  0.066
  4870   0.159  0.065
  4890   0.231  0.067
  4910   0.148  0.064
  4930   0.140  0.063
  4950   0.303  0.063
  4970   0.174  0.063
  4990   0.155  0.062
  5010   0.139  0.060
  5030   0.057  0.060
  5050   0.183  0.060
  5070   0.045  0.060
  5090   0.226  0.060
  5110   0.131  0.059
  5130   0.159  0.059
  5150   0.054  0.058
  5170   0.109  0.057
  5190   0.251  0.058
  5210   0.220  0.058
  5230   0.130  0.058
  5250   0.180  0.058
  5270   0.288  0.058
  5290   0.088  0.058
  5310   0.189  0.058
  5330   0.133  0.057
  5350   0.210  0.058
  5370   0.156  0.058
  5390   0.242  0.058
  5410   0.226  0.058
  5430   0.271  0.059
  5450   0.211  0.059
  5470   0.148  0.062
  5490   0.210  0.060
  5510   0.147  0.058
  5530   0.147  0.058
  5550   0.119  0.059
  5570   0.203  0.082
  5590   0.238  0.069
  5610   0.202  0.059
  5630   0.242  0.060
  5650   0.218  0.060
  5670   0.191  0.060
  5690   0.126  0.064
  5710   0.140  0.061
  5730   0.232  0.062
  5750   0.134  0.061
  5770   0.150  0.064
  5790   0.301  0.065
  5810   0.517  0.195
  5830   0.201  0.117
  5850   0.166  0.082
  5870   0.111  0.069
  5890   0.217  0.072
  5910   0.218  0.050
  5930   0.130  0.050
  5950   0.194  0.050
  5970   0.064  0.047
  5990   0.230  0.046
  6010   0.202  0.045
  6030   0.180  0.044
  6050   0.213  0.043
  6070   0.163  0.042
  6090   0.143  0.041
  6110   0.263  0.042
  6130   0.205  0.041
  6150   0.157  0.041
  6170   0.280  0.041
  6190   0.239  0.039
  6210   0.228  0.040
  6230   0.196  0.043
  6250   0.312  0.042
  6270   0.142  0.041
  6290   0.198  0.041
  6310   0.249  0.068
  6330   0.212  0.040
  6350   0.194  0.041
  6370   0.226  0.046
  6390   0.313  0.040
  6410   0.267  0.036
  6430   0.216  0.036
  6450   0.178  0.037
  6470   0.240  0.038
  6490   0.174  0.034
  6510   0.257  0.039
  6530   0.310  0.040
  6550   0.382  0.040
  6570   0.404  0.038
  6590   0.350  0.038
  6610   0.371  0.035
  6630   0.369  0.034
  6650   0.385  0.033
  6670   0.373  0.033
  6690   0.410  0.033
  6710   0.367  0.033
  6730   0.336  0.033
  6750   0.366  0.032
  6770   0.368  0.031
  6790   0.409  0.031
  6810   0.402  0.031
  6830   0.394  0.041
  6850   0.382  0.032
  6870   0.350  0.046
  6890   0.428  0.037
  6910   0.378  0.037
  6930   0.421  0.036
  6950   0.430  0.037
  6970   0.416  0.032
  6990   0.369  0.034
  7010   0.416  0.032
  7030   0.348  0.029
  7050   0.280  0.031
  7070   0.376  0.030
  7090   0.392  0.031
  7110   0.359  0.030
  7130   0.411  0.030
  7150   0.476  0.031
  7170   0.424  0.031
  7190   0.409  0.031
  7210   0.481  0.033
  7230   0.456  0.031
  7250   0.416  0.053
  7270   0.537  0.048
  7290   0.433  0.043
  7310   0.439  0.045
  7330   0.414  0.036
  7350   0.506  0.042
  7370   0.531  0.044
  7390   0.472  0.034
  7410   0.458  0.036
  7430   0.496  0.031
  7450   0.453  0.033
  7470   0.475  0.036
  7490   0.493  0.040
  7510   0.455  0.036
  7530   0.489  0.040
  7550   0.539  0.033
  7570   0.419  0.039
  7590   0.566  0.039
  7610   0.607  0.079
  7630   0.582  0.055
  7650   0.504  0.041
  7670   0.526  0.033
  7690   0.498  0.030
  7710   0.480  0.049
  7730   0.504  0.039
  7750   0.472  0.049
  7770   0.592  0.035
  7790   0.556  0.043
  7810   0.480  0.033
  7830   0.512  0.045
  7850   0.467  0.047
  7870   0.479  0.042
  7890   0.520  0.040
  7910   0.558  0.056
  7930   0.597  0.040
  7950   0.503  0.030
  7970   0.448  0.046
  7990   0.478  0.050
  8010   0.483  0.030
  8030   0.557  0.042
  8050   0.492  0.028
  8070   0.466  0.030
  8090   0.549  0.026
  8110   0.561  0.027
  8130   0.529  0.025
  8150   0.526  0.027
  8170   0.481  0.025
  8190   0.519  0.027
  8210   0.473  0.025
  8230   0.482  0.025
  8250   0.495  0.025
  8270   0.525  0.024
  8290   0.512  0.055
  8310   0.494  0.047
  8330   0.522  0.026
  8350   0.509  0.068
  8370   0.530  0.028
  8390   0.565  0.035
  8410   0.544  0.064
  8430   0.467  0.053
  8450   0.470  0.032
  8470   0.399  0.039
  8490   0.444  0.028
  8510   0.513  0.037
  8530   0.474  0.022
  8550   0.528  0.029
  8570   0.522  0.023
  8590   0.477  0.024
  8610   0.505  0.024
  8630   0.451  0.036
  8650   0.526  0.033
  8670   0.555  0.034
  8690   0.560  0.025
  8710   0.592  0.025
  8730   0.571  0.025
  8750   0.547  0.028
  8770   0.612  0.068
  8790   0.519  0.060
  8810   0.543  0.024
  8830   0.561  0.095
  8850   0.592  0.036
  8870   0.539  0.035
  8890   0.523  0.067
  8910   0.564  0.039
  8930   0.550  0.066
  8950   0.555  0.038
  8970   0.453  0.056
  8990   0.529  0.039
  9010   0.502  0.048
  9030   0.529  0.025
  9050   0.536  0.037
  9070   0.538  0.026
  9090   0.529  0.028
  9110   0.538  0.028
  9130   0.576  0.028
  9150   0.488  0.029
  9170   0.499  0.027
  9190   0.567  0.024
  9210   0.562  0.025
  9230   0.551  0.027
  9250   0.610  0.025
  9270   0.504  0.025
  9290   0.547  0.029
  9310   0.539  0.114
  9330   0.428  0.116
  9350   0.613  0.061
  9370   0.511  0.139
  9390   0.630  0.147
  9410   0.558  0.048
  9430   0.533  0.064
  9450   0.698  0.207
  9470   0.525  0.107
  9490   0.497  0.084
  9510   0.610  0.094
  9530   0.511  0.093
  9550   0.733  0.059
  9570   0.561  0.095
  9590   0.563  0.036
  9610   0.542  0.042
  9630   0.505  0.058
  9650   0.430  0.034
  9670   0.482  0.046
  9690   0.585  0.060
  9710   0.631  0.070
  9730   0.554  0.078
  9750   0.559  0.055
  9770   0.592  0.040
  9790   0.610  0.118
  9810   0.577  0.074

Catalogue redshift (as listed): 0.64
